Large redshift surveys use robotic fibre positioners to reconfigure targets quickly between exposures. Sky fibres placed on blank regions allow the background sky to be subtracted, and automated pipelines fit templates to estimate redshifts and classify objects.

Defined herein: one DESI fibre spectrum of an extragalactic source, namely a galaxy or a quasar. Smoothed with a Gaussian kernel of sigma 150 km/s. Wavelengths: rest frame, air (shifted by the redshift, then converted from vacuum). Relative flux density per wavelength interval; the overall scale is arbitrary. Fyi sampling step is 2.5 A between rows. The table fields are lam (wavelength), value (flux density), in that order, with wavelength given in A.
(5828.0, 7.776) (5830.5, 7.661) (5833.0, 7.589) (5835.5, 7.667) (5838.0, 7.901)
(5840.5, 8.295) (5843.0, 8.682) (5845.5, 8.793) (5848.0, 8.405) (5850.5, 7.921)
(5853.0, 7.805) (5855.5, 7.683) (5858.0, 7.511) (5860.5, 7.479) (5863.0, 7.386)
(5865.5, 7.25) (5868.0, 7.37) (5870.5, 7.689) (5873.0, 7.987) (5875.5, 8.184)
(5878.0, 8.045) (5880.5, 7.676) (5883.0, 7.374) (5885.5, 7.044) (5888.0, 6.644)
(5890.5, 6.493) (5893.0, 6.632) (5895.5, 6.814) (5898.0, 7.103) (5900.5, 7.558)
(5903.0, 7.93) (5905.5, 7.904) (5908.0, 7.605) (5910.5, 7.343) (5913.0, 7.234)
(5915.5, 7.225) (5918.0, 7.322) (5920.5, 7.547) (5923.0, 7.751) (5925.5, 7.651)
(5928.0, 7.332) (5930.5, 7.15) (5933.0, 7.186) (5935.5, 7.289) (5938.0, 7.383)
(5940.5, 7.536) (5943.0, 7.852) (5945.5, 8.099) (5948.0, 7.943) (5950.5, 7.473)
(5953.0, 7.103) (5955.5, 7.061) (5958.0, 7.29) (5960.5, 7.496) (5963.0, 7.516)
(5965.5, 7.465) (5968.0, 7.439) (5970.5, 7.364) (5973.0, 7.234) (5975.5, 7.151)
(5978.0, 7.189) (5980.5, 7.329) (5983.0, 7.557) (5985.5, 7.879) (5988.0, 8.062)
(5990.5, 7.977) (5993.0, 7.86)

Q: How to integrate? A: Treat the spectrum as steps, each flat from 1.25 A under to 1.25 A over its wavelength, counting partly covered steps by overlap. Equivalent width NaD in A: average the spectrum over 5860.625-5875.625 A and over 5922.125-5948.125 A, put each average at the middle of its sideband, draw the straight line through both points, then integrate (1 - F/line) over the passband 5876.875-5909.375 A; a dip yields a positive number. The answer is 1.2 A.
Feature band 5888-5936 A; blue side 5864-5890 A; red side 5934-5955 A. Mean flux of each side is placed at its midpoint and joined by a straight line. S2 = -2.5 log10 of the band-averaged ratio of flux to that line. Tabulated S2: 0.03 mag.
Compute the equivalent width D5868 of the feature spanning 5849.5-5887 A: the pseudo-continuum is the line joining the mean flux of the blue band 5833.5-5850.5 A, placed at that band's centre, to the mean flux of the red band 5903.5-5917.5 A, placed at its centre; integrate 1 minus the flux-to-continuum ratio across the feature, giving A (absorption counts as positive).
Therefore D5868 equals 1.5 A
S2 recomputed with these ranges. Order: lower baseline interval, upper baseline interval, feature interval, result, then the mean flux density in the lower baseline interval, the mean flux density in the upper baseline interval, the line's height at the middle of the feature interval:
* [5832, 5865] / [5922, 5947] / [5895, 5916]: 0.03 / 7.92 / 7.52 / 7.66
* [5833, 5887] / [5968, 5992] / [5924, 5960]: 0.02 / 7.81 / 7.53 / 7.61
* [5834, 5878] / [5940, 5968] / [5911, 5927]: 0.03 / 7.89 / 7.53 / 7.65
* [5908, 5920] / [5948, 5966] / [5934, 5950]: -0.04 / 7.33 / 7.38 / 7.36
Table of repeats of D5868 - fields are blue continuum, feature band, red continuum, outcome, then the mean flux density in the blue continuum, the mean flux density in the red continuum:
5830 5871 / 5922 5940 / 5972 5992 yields 0.6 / 7.83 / 7.56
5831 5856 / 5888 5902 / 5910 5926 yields 1.3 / 8.07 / 7.43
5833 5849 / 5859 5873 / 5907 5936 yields 0.9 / 8.23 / 7.39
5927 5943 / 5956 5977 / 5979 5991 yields 0.7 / 7.35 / 7.74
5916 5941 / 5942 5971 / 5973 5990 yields -0.2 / 7.41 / 7.53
